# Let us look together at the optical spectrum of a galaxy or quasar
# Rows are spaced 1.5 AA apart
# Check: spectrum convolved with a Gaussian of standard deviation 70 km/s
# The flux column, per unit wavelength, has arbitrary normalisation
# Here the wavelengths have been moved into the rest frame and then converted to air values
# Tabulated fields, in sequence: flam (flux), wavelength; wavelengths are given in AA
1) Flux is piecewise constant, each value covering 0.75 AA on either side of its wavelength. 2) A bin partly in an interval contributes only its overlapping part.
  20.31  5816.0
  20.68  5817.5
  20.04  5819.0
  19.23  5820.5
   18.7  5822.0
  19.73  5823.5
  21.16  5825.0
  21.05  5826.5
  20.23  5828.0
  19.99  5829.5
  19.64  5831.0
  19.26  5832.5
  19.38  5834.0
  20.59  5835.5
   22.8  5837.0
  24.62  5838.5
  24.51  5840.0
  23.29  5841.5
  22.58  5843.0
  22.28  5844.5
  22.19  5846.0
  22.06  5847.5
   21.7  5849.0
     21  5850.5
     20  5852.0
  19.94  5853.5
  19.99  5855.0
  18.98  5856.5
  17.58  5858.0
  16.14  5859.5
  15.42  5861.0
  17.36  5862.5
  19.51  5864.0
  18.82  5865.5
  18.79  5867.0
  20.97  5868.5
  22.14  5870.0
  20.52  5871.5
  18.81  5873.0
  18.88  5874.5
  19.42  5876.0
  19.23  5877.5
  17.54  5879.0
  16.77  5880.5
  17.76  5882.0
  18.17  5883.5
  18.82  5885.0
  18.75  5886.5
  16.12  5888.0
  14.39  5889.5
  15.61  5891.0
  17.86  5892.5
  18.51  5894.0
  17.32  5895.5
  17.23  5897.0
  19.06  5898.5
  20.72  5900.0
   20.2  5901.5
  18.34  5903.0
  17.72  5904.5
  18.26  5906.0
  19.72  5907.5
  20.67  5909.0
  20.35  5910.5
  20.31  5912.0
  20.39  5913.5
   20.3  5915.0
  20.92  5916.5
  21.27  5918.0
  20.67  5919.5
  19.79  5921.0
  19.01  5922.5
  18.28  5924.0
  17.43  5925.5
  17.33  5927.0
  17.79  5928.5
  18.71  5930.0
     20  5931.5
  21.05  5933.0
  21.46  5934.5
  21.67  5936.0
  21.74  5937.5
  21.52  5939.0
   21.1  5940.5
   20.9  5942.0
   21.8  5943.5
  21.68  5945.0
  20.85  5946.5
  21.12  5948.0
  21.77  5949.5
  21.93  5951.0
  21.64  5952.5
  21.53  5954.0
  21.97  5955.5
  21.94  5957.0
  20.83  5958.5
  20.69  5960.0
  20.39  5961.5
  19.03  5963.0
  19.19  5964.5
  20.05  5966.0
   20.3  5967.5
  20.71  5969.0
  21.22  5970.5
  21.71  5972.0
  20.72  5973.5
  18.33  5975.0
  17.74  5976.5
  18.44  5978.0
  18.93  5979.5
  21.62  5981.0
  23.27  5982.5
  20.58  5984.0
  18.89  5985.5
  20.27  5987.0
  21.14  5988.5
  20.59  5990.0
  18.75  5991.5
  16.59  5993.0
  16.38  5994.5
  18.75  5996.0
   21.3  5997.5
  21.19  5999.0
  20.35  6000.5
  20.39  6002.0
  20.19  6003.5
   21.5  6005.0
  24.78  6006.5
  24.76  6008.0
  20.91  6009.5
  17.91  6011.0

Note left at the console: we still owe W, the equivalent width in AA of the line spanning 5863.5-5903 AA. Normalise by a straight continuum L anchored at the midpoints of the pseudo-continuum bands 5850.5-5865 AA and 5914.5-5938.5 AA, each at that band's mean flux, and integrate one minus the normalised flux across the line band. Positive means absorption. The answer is 0.9 AA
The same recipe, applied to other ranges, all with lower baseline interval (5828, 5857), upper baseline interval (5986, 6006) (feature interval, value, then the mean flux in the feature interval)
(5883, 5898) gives 2.6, 17.3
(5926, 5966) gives -0.8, 20.7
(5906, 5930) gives 1.2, 19.5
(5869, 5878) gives 0.5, 19.9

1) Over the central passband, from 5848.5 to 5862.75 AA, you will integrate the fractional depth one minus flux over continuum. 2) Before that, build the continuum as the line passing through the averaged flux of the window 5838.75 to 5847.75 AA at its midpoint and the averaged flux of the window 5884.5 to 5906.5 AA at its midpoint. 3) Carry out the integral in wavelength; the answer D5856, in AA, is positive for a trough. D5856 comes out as 2.0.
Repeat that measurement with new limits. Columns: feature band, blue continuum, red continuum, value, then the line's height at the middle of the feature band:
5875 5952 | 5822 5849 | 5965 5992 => 4.93 AA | 20.7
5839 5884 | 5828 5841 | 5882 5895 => -1.04 AA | 19.3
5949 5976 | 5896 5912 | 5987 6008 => -1.12 AA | 19.9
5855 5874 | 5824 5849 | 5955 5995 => 2.20 AA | 21.3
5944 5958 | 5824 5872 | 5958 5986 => -0.97 AA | 20.2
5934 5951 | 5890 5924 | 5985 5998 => -1.99 AA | 19.2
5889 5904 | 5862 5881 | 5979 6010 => 1.15 AA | 19.5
